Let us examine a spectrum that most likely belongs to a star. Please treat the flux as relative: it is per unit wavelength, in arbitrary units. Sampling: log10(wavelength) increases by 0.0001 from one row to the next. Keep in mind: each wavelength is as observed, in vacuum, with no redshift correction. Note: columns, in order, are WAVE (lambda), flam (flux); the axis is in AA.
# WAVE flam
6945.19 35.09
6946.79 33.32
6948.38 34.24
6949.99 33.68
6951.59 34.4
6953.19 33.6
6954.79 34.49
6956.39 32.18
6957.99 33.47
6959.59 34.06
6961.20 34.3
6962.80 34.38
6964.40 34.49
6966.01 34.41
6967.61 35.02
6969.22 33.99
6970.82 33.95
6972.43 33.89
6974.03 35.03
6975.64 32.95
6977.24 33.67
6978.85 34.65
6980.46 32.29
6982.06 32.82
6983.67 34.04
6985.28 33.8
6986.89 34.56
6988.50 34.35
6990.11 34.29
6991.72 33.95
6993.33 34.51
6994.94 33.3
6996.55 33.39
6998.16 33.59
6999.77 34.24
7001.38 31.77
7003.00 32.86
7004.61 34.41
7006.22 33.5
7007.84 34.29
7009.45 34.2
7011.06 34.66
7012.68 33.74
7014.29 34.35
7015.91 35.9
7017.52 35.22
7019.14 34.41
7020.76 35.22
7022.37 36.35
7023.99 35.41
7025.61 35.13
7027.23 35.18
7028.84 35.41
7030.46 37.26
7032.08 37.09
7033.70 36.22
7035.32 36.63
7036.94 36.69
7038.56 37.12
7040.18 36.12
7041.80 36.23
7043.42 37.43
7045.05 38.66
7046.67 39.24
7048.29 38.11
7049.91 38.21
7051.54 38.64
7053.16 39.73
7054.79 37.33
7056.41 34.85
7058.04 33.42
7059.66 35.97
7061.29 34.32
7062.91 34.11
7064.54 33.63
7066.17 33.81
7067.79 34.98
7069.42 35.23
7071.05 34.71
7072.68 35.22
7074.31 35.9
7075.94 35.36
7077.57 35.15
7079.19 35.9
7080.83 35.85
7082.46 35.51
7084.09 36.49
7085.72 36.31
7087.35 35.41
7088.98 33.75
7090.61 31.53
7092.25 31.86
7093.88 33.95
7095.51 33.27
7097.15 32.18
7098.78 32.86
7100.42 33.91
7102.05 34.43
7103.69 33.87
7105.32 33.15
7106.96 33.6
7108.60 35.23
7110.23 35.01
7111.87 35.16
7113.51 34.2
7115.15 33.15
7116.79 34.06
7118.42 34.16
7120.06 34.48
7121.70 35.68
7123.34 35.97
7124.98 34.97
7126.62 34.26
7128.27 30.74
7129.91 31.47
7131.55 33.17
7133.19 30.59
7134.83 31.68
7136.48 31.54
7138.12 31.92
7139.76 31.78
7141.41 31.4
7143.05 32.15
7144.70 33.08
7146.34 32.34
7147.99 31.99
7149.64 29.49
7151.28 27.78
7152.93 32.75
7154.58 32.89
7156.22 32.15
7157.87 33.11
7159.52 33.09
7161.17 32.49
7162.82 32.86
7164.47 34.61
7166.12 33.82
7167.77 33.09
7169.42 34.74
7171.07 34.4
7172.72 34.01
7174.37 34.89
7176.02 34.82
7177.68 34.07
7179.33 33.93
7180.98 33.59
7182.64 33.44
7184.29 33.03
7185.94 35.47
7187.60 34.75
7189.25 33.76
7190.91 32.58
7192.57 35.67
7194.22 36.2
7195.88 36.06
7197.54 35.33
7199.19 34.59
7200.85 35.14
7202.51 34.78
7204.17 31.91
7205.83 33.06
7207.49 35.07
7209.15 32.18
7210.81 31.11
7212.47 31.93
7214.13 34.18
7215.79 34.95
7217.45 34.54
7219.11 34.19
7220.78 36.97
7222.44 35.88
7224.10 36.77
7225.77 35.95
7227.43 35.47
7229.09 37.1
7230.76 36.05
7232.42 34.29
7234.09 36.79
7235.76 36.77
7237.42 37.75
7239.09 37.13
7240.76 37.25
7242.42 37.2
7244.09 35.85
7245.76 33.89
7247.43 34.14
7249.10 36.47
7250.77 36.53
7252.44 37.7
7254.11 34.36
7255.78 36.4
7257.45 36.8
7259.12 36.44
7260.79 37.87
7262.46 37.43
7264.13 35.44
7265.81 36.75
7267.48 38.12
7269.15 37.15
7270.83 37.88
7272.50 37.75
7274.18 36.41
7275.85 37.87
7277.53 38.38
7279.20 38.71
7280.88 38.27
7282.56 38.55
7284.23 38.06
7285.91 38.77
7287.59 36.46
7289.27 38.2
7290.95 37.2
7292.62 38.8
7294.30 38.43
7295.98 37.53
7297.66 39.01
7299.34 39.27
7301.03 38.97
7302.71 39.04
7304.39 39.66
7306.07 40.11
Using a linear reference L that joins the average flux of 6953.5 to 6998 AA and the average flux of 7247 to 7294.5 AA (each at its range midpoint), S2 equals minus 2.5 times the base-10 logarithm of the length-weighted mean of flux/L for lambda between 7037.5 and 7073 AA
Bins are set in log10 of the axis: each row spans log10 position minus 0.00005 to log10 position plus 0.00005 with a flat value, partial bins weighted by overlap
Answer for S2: -0.04 mag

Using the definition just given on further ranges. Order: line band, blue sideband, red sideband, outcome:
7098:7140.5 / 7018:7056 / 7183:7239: 0.08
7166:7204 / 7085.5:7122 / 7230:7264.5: 0.03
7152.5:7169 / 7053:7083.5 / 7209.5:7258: 0.07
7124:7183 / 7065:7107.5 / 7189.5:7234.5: 0.06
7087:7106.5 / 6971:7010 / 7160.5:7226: 0.02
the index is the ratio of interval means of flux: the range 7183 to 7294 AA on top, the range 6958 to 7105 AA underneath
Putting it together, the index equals 1.0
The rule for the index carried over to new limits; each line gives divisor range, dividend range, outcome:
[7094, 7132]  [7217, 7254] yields 1.07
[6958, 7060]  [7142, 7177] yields 0.94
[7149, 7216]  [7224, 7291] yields 1.10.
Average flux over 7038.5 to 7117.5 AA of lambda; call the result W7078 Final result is 35.2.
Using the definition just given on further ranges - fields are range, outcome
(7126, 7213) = 33.1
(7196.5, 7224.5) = 34.2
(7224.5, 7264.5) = 36.3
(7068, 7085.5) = 35.5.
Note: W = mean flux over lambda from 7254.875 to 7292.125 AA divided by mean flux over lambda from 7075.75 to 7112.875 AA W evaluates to 1.1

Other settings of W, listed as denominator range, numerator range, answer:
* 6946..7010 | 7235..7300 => 1.10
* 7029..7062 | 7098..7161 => 0.89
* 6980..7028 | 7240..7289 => 1.08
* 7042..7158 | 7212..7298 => 1.07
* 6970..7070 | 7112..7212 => 0.95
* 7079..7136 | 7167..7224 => 1.01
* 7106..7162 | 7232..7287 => 1.12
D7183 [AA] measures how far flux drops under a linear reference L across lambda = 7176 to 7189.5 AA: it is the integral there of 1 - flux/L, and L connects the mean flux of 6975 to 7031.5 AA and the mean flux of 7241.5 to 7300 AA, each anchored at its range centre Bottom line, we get 0.8 AA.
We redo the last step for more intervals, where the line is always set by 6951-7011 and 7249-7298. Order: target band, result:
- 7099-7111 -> 0.4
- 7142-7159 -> 2.0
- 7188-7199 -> 0.5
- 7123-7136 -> 1.1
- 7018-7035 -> -0.7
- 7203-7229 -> 1.7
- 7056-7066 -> 0.2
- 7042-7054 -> -1.3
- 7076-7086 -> -0.2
